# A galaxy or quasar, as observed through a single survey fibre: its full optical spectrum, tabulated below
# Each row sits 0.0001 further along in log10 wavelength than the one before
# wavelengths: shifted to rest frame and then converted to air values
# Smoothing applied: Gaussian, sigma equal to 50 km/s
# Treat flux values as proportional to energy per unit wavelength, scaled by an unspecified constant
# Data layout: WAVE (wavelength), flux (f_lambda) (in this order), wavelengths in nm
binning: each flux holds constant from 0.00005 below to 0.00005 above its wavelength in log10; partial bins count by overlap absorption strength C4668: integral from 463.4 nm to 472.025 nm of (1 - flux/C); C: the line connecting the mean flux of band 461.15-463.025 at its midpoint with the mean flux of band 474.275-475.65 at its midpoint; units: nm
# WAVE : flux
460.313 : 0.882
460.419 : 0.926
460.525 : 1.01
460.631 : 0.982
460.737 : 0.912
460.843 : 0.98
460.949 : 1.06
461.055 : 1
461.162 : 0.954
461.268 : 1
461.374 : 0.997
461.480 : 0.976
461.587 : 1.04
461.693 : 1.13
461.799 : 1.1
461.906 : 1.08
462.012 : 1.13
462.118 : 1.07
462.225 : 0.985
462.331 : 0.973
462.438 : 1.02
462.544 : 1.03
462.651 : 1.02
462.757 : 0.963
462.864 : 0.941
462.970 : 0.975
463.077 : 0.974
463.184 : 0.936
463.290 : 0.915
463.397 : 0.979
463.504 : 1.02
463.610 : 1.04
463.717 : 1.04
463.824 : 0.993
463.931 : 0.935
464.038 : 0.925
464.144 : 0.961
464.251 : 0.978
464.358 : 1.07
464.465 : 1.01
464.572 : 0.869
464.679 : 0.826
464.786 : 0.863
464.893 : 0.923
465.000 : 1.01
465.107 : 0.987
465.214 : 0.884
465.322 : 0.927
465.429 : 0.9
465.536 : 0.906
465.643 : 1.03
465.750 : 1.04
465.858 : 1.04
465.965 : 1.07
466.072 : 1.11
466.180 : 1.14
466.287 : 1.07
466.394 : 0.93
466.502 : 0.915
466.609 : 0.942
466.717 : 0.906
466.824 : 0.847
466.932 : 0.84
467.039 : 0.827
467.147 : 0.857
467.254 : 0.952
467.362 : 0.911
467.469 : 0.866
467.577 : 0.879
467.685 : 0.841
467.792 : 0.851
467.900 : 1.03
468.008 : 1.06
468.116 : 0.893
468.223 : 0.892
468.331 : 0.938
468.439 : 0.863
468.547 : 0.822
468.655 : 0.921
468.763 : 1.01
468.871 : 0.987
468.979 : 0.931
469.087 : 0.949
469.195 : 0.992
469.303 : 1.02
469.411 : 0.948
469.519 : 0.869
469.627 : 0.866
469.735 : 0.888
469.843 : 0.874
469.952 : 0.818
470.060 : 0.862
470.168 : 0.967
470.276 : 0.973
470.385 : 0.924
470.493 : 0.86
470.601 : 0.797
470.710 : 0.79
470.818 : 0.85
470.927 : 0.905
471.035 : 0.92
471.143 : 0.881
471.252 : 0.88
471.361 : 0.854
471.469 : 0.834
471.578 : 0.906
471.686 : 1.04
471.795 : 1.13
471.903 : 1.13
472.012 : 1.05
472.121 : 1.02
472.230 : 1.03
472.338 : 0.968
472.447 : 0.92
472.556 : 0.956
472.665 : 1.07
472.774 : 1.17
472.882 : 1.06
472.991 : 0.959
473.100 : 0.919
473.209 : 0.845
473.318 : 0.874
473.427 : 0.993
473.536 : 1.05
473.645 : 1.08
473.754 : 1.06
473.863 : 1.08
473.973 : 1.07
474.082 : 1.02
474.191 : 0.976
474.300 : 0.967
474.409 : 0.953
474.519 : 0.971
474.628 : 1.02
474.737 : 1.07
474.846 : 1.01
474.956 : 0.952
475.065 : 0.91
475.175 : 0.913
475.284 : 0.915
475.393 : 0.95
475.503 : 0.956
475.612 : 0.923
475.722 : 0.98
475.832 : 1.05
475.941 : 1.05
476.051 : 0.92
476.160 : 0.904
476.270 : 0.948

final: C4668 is 0.51 nm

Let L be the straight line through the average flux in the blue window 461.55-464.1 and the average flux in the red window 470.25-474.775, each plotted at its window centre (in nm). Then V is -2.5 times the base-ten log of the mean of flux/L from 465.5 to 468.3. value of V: 0.05 mag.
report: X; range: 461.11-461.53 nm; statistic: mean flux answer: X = 0.983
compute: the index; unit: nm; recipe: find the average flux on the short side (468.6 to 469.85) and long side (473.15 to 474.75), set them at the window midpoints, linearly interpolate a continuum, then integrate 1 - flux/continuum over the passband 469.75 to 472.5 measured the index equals 0.11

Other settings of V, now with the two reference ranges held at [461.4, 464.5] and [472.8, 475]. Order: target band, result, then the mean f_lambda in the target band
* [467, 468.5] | 0.11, 0.905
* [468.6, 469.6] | 0.05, 0.956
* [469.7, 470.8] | 0.15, 0.874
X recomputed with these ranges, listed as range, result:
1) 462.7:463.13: 0.965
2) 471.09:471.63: 0.869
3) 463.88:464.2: 0.942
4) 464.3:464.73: 0.944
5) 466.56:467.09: 0.872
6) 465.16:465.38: 0.903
